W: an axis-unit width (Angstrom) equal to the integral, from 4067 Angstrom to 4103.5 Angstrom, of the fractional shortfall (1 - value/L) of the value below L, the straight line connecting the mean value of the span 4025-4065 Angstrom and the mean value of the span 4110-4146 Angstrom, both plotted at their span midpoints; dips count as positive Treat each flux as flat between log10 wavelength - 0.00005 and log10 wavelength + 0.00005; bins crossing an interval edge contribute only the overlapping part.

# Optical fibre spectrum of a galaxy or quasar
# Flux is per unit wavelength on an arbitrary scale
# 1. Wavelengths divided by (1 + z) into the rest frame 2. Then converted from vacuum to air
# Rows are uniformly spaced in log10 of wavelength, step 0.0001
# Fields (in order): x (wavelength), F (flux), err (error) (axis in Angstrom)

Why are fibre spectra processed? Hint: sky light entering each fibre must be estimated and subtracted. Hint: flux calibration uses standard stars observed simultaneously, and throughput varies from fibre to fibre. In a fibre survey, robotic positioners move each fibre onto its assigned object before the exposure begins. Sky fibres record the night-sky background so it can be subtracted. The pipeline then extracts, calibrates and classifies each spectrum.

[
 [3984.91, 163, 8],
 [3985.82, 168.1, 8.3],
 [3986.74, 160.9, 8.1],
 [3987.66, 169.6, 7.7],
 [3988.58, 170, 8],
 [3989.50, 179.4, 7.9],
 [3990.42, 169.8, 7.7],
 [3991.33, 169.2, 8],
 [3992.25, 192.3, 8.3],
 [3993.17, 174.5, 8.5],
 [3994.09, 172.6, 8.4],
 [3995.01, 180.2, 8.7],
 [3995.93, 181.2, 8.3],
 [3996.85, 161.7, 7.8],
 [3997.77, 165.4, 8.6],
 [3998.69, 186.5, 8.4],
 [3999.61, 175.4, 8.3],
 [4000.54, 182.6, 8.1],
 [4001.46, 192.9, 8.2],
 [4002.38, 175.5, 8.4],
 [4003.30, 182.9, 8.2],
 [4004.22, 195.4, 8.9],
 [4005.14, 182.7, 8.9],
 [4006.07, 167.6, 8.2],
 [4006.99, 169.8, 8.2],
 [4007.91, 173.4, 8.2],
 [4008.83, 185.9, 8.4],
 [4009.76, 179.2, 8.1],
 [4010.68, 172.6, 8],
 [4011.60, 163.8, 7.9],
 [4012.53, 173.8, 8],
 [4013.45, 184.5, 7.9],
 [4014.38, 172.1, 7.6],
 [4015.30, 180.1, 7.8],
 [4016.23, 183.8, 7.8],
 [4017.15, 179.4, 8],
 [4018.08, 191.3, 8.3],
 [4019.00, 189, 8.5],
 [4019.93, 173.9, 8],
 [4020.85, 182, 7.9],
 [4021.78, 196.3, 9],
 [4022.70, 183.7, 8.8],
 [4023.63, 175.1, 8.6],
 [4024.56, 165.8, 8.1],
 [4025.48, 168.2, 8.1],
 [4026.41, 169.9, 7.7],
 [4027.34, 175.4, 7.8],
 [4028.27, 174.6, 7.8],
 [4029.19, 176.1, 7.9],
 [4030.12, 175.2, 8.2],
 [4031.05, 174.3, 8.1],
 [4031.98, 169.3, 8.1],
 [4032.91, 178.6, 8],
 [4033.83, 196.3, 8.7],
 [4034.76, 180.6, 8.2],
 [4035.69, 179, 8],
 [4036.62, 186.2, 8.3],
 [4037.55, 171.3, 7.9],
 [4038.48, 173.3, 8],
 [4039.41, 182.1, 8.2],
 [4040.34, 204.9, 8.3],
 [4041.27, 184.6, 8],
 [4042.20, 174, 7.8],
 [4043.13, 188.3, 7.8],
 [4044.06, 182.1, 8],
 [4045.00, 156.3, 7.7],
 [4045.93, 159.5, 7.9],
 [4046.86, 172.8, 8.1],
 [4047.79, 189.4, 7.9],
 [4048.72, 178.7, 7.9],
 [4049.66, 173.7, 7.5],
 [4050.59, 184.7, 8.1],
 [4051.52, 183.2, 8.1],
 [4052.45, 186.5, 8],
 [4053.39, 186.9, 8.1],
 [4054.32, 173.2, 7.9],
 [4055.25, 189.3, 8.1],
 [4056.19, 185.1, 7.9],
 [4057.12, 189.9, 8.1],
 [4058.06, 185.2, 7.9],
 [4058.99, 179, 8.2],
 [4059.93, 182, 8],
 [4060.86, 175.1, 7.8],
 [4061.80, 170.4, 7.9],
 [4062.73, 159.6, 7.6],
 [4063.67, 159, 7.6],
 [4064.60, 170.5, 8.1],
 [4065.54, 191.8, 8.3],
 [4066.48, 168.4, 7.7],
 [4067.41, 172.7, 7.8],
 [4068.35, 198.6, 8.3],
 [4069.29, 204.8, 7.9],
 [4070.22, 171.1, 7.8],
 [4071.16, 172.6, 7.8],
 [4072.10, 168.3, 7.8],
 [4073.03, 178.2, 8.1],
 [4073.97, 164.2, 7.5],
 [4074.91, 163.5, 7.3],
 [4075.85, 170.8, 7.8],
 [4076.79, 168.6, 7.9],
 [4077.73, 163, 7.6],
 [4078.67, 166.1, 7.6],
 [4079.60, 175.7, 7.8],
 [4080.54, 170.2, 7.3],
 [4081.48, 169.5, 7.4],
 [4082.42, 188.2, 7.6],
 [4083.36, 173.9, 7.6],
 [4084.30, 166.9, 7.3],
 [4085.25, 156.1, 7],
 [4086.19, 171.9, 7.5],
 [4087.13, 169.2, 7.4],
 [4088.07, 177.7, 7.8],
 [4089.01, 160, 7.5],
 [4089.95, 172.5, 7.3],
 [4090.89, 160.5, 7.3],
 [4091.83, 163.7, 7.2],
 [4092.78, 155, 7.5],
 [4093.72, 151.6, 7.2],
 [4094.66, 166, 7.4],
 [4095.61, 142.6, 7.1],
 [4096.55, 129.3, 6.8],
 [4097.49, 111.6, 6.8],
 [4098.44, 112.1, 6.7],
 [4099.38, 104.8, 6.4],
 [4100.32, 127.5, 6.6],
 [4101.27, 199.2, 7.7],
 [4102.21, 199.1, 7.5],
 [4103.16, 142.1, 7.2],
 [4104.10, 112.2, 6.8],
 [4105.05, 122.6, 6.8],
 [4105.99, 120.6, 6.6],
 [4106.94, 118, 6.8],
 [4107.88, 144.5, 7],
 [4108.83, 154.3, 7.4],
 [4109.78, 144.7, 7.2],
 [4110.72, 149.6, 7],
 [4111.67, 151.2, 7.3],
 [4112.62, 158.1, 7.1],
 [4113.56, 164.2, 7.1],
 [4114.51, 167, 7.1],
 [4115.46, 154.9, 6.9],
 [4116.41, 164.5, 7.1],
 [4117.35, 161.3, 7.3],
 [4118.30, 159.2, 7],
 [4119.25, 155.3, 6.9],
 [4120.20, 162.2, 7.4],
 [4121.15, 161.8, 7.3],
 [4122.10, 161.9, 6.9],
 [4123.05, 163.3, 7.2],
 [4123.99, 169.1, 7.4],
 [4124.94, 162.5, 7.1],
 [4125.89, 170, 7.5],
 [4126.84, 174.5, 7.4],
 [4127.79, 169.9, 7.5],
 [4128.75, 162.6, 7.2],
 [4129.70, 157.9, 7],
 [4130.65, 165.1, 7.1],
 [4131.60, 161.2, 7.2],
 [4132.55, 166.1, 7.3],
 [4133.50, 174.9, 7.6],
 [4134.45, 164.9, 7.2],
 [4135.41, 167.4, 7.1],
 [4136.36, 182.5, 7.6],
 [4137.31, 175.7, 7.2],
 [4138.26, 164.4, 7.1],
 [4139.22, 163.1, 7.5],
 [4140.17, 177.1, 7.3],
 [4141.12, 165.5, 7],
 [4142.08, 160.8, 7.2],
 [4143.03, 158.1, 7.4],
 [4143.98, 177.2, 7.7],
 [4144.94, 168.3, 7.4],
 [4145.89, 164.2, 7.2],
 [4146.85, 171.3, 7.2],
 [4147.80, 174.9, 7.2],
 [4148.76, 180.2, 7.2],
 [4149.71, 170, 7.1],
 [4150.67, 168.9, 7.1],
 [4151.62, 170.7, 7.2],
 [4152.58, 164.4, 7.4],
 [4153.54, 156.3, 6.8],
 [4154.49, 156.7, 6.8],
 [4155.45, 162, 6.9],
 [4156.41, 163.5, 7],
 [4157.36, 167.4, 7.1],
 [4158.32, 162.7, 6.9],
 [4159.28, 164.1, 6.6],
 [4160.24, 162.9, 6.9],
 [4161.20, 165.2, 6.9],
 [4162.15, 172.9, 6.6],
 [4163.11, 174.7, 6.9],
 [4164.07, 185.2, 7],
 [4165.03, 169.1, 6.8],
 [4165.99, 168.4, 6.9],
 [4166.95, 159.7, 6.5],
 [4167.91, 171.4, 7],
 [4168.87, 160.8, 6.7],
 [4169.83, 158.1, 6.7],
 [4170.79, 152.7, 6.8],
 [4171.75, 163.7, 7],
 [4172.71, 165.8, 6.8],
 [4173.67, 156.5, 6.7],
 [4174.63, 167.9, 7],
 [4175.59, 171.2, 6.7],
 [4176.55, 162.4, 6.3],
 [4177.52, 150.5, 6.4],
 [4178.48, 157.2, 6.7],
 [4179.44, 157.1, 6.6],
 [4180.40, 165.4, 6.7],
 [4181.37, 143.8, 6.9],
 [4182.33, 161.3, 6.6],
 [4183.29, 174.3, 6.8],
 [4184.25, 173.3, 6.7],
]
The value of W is 1.7 Angstrom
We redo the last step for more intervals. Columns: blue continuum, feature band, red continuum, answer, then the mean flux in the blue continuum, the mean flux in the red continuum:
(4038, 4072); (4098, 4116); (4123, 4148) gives 2.85 Angstrom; 179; 168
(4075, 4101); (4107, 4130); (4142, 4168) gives 0.39 Angstrom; 158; 168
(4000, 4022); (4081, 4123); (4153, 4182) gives 4.09 Angstrom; 180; 163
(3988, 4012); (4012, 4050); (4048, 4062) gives 0.23 Angstrom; 177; 182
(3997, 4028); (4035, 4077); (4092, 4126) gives -3.19 Angstrom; 178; 150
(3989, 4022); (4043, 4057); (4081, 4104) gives -1.01 Angstrom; 179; 156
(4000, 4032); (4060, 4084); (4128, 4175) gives 0.00 Angstrom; 178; 167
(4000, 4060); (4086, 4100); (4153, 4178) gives 1.89 Angstrom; 180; 164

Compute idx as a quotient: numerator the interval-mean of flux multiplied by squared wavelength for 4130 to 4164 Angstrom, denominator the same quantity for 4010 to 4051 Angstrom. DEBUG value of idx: 1.00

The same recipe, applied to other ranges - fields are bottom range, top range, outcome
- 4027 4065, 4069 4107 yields 0.90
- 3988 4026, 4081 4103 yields 0.92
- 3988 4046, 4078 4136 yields 0.92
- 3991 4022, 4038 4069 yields 1.02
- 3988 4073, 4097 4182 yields 0.95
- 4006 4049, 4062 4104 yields 0.95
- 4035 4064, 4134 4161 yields 0.98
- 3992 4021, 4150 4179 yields 0.99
